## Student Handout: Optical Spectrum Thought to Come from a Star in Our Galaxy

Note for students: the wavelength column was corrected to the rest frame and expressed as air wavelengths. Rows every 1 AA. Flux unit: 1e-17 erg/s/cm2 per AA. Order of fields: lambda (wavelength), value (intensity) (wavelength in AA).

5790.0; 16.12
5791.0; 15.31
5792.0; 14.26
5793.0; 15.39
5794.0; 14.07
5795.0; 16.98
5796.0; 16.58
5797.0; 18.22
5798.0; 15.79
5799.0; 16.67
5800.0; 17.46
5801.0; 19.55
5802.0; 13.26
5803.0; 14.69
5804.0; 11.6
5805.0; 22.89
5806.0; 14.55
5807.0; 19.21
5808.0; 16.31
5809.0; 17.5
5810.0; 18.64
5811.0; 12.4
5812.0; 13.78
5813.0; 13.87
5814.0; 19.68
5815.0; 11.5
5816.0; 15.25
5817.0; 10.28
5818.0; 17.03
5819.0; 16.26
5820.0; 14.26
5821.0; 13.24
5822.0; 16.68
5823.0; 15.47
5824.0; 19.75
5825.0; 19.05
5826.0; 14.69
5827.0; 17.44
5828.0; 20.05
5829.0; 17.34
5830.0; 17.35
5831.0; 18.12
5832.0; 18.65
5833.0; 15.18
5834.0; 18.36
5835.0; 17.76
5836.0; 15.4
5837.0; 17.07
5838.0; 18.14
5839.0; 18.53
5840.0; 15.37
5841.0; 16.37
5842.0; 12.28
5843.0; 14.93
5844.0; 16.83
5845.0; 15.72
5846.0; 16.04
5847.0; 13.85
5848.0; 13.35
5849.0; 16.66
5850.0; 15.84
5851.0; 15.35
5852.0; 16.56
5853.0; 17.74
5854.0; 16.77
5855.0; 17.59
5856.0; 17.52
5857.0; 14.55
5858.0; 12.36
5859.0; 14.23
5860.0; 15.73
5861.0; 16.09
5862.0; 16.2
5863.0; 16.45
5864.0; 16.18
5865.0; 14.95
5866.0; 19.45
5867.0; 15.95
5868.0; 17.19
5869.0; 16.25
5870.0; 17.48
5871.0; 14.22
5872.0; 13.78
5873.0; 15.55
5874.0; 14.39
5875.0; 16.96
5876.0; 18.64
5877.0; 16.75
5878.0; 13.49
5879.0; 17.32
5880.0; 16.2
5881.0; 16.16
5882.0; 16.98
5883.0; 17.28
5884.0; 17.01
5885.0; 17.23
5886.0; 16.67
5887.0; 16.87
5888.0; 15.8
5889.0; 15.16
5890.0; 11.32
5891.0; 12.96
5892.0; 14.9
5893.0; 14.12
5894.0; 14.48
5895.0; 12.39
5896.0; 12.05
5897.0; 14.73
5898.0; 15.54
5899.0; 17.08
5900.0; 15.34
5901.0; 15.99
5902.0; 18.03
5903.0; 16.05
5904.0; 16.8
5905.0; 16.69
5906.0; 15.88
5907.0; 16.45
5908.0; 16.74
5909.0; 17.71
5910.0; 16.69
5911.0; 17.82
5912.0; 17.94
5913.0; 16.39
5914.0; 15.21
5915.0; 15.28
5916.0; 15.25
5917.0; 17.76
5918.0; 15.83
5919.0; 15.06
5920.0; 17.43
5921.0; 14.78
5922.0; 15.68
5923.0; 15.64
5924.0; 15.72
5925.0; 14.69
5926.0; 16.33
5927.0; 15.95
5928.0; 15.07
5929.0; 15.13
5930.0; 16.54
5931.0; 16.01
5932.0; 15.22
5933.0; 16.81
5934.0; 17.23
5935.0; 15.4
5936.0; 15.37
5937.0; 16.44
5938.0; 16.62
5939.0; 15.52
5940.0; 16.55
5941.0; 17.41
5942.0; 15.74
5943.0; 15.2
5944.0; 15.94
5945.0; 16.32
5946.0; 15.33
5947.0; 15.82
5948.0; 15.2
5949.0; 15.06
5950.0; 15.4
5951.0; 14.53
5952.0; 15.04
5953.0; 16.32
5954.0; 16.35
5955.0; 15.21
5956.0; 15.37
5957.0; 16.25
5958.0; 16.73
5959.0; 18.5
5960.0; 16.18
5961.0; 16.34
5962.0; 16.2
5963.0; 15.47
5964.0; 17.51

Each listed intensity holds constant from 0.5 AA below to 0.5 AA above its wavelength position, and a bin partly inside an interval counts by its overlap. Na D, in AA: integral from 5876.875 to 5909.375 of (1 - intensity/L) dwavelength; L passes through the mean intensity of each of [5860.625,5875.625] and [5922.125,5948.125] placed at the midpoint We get 0.7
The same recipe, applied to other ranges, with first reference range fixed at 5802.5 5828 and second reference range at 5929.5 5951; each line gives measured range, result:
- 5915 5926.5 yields 0.08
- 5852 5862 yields 0.02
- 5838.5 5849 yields 0.35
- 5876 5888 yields -0.51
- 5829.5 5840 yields -0.94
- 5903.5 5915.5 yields -0.53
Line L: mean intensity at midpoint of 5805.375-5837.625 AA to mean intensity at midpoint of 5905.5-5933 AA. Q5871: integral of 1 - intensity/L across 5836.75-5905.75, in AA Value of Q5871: 1.8 AA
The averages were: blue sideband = 16.3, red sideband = 16.1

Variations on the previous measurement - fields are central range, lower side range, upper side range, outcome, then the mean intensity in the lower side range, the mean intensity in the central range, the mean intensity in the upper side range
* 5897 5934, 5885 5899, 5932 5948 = -2.1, 14.6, 16.2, 16.1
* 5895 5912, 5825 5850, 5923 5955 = -0.1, 16.5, 16.2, 15.8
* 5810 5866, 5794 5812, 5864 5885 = 1.3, 16.5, 16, 16.3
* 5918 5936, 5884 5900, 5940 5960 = -0.4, 14.8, 15.8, 15.9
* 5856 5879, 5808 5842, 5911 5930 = 0.4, 16.3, 15.8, 15.9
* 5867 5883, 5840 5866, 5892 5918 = -0.4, 15.7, 16.1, 15.9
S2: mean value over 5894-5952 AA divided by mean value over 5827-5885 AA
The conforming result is 0.97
